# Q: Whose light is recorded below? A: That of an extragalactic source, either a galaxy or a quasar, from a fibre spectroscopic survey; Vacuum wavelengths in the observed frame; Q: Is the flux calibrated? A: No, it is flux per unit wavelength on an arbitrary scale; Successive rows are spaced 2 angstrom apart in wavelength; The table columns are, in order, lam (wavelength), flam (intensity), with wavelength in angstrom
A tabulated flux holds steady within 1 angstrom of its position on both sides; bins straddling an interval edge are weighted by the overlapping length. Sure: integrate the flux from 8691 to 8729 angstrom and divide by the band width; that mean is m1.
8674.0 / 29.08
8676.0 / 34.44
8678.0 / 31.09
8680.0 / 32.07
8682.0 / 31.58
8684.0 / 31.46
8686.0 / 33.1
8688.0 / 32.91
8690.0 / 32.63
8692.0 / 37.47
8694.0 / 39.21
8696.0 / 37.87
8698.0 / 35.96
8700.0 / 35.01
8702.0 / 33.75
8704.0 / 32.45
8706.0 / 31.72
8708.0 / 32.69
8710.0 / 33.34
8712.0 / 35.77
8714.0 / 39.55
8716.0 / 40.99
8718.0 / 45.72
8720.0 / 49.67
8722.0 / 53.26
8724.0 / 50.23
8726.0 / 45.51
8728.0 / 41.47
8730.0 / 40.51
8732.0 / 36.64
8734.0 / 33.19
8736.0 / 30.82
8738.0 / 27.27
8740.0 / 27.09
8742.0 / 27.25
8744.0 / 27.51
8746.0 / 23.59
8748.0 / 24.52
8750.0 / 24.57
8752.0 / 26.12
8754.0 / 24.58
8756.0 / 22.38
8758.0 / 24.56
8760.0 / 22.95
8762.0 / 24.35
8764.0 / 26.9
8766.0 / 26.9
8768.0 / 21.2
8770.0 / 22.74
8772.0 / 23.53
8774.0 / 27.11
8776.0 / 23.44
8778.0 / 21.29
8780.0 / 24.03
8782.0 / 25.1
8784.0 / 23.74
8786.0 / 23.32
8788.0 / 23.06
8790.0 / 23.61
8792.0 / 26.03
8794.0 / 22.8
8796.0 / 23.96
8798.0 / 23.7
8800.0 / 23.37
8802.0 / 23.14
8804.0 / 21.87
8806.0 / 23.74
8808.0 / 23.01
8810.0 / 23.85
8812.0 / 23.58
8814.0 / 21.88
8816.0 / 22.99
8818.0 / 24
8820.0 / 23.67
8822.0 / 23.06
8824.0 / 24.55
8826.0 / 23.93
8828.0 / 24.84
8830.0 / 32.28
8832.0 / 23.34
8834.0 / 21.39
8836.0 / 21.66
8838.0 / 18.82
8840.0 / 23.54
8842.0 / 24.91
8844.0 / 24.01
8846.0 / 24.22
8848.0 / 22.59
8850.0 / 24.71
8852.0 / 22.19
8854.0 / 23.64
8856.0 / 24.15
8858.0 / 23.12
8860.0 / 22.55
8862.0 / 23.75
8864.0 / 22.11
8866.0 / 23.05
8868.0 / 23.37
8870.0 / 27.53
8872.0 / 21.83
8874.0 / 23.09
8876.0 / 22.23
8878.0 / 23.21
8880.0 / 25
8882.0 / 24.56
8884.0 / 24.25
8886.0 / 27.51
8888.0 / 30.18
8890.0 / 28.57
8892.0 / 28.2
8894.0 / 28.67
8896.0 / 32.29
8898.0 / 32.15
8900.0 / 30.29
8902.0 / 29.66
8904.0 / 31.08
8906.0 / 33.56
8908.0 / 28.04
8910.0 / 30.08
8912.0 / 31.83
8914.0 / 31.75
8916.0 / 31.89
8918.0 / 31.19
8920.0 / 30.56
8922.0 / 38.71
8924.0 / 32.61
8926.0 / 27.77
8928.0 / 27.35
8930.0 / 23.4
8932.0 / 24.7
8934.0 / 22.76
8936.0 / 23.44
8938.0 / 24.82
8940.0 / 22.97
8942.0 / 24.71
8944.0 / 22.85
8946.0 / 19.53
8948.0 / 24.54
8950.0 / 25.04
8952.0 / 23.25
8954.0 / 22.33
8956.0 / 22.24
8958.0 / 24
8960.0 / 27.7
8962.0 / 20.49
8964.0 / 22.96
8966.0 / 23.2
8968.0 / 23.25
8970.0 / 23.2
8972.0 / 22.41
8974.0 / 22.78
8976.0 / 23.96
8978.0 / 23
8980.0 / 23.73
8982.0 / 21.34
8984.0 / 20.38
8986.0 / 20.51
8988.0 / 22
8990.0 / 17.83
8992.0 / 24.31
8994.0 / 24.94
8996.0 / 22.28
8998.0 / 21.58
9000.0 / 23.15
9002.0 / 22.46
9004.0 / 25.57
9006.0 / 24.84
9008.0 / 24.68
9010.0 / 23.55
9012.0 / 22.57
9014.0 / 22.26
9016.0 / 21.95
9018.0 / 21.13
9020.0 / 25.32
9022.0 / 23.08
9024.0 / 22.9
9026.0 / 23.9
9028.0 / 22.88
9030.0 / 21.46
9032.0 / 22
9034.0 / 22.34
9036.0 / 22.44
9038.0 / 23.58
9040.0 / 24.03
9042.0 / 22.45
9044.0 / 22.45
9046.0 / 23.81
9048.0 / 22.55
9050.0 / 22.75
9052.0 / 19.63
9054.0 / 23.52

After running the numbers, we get 39.6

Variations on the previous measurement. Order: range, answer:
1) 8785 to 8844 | 23.6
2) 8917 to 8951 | 26.3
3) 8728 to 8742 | 32.8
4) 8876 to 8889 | 25.5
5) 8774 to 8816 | 23.5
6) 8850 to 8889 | 24.1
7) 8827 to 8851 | 23.9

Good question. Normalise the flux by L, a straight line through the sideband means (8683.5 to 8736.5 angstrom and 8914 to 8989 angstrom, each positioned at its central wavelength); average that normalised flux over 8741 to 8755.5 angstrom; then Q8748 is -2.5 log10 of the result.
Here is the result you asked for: 0.38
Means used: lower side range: 38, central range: 25.3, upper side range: 24.7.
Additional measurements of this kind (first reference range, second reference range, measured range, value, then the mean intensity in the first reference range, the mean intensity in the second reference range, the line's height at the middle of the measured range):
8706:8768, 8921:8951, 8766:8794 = 0.30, 32.8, 25.7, 31.3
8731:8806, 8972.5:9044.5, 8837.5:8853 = 0.05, 25.1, 22.8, 24.3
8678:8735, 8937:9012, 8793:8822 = 0.35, 37.6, 23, 32.1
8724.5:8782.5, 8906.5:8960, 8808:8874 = 0.16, 27.7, 26.7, 27.2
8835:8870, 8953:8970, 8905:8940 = -0.24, 23.2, 23.3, 23.2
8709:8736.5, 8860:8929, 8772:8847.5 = 0.41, 41.4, 28.1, 34.6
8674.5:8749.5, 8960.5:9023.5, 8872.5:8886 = 0.16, 35.3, 22.8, 27.8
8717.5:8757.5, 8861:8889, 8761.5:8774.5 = 0.28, 33.8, 24.4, 31.7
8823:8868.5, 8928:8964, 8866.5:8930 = -0.21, 23.6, 23.6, 23.6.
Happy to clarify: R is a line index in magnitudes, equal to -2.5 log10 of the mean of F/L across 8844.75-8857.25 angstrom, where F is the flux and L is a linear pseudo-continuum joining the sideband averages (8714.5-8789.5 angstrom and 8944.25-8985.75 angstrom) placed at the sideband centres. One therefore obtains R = 0.13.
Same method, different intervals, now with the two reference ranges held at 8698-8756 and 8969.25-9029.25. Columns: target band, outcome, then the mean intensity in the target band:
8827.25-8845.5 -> 0.24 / 23.9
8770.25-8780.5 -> 0.34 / 23.8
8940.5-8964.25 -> 0.07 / 23.3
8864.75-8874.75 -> 0.20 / 23.7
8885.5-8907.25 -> -0.11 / 30.2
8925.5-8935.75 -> 0.04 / 24.9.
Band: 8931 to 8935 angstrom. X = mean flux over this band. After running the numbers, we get 23.7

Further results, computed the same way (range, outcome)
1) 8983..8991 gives 20.2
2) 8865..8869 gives 23.2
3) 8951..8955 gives 22.8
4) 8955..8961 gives 24.6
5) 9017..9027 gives 23.3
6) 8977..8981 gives 23.4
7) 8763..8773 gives 24.3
